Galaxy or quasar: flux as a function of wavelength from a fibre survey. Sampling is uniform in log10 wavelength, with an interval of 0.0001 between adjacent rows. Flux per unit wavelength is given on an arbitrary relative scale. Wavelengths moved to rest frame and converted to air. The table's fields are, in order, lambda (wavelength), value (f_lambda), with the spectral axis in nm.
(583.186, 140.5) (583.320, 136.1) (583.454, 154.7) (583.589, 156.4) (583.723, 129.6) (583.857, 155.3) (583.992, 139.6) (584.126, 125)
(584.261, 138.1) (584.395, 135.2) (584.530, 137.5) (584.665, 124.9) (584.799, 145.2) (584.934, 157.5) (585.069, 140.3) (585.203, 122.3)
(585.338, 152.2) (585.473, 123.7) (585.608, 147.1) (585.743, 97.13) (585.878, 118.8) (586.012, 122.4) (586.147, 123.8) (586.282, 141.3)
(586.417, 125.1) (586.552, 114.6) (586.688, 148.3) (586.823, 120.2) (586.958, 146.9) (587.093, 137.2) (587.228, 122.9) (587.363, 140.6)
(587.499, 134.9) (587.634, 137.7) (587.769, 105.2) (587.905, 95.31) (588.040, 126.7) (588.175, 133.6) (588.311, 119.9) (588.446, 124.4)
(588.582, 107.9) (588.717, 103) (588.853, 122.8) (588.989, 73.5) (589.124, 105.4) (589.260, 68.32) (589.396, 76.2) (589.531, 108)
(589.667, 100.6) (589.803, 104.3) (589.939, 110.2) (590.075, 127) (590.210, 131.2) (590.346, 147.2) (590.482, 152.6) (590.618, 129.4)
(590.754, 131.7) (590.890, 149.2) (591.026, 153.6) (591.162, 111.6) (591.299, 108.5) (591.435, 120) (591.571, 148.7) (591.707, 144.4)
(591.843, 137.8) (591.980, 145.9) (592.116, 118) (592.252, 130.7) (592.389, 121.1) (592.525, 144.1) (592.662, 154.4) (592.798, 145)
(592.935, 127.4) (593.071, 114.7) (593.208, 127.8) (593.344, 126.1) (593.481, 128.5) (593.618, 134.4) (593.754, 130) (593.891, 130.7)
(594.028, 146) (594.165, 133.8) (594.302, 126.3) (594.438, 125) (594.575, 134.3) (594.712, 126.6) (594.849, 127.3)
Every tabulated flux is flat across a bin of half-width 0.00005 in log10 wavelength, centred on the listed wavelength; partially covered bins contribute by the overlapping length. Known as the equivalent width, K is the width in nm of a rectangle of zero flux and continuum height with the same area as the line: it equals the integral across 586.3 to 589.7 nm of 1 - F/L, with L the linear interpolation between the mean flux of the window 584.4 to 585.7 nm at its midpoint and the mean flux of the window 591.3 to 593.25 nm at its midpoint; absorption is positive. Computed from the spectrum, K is 0.49 nm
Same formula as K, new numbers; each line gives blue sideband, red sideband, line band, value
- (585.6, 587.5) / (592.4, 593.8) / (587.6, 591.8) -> 0.389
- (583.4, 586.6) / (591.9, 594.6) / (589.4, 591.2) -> 0.096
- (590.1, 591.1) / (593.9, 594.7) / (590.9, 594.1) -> 0.091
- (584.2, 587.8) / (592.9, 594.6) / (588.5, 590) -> 0.374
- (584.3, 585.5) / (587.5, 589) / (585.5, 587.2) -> 0.001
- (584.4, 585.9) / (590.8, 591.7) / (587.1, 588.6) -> 0.108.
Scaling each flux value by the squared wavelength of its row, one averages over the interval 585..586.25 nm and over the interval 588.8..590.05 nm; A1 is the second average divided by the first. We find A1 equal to 0.8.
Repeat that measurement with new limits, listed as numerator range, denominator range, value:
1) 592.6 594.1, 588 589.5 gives 1.28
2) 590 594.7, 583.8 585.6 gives 0.99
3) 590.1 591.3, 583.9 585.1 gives 1.01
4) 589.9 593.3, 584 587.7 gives 1.03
